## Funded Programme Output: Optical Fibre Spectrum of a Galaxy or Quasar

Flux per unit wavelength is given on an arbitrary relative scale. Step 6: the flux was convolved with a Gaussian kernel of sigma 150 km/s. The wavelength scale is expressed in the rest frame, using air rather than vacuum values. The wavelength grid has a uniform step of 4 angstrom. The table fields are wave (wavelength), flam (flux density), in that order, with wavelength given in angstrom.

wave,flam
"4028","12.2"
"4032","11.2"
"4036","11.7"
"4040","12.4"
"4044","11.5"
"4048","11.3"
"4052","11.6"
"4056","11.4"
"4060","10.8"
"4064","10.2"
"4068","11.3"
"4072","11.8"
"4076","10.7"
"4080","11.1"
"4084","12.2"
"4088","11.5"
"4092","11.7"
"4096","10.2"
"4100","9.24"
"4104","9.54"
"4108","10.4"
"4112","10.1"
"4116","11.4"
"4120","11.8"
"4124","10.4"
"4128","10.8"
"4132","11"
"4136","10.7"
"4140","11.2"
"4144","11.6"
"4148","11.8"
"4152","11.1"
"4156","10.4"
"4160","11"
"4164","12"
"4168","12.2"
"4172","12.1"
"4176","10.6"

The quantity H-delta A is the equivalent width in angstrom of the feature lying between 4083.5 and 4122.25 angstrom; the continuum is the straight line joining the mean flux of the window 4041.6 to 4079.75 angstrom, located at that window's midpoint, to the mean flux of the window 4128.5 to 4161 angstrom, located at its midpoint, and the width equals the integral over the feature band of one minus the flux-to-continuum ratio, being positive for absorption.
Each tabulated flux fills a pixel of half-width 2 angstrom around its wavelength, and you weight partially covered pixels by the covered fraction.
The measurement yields 1.3 angstrom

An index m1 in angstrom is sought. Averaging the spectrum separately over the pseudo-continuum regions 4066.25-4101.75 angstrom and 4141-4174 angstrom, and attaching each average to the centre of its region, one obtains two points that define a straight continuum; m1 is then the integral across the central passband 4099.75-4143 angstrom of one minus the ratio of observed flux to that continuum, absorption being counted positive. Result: 2.4 angstrom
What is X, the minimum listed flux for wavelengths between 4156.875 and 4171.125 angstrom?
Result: 11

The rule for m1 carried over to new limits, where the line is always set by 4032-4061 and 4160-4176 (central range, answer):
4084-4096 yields 0.2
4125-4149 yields 1.2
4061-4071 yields 0.6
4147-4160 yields 0.8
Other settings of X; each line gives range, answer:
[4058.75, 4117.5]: 9.24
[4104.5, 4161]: 10.1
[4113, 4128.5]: 10.4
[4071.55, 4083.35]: 10.7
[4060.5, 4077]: 10.2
